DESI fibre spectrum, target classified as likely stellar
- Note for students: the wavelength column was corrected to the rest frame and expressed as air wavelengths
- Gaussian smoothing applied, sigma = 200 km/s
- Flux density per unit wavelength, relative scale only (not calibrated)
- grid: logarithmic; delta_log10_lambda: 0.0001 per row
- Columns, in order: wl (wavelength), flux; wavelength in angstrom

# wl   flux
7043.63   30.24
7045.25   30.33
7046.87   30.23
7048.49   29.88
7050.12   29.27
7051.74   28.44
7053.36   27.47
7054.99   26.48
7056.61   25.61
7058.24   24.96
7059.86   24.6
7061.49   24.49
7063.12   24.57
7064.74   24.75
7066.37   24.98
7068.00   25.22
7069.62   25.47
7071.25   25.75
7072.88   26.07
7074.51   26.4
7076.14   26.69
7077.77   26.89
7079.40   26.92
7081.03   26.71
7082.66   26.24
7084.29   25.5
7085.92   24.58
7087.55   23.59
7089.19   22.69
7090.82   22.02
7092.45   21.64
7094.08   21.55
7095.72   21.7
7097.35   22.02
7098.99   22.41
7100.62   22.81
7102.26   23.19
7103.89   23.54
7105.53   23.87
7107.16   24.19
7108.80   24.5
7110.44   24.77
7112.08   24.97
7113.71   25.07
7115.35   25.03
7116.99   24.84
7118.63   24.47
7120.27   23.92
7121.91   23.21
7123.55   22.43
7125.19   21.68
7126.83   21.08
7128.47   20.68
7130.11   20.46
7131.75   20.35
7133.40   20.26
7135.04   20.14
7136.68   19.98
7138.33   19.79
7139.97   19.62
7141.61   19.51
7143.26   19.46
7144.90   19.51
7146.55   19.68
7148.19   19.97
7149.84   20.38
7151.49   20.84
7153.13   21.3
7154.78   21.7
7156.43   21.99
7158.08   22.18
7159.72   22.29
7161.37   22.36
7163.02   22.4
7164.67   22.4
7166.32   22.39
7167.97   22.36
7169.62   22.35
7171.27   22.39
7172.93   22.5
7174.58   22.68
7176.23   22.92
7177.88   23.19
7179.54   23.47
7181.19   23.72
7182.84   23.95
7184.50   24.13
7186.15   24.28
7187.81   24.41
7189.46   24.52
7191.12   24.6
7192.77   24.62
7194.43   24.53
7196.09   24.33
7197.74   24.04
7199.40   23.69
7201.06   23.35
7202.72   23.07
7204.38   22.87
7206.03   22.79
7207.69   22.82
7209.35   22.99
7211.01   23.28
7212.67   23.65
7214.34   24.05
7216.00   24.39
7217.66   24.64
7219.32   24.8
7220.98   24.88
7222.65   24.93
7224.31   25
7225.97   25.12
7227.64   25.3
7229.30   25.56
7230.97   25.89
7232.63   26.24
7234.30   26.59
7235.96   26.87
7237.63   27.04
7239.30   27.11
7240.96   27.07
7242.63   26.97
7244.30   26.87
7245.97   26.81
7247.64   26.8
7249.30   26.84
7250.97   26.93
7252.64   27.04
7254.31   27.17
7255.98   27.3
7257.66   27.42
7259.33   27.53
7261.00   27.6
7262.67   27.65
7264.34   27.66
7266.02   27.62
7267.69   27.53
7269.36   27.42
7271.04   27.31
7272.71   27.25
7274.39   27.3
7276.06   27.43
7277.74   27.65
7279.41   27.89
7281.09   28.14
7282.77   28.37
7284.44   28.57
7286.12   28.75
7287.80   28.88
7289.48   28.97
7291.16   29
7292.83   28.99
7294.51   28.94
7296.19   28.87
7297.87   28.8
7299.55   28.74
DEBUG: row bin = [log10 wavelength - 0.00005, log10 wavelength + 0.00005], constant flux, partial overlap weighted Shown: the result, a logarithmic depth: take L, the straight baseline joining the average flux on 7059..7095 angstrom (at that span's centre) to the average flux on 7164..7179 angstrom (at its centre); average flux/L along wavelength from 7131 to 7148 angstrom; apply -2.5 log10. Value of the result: 0.178 mag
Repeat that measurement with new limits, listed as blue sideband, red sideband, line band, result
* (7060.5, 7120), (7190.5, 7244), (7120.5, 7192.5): 0.13 mag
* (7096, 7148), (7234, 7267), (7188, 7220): 0.07 mag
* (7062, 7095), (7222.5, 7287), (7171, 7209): 0.12 mag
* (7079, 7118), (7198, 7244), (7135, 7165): 0.17 mag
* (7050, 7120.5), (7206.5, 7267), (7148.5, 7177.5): 0.15 mag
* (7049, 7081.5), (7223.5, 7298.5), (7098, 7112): 0.12 mag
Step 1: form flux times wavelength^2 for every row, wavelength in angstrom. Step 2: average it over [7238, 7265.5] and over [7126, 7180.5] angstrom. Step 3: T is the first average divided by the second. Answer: 1.31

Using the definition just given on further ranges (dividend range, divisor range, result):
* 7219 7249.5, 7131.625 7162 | 1.30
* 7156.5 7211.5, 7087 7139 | 1.05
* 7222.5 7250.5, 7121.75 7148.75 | 1.33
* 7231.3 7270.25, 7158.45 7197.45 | 1.19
